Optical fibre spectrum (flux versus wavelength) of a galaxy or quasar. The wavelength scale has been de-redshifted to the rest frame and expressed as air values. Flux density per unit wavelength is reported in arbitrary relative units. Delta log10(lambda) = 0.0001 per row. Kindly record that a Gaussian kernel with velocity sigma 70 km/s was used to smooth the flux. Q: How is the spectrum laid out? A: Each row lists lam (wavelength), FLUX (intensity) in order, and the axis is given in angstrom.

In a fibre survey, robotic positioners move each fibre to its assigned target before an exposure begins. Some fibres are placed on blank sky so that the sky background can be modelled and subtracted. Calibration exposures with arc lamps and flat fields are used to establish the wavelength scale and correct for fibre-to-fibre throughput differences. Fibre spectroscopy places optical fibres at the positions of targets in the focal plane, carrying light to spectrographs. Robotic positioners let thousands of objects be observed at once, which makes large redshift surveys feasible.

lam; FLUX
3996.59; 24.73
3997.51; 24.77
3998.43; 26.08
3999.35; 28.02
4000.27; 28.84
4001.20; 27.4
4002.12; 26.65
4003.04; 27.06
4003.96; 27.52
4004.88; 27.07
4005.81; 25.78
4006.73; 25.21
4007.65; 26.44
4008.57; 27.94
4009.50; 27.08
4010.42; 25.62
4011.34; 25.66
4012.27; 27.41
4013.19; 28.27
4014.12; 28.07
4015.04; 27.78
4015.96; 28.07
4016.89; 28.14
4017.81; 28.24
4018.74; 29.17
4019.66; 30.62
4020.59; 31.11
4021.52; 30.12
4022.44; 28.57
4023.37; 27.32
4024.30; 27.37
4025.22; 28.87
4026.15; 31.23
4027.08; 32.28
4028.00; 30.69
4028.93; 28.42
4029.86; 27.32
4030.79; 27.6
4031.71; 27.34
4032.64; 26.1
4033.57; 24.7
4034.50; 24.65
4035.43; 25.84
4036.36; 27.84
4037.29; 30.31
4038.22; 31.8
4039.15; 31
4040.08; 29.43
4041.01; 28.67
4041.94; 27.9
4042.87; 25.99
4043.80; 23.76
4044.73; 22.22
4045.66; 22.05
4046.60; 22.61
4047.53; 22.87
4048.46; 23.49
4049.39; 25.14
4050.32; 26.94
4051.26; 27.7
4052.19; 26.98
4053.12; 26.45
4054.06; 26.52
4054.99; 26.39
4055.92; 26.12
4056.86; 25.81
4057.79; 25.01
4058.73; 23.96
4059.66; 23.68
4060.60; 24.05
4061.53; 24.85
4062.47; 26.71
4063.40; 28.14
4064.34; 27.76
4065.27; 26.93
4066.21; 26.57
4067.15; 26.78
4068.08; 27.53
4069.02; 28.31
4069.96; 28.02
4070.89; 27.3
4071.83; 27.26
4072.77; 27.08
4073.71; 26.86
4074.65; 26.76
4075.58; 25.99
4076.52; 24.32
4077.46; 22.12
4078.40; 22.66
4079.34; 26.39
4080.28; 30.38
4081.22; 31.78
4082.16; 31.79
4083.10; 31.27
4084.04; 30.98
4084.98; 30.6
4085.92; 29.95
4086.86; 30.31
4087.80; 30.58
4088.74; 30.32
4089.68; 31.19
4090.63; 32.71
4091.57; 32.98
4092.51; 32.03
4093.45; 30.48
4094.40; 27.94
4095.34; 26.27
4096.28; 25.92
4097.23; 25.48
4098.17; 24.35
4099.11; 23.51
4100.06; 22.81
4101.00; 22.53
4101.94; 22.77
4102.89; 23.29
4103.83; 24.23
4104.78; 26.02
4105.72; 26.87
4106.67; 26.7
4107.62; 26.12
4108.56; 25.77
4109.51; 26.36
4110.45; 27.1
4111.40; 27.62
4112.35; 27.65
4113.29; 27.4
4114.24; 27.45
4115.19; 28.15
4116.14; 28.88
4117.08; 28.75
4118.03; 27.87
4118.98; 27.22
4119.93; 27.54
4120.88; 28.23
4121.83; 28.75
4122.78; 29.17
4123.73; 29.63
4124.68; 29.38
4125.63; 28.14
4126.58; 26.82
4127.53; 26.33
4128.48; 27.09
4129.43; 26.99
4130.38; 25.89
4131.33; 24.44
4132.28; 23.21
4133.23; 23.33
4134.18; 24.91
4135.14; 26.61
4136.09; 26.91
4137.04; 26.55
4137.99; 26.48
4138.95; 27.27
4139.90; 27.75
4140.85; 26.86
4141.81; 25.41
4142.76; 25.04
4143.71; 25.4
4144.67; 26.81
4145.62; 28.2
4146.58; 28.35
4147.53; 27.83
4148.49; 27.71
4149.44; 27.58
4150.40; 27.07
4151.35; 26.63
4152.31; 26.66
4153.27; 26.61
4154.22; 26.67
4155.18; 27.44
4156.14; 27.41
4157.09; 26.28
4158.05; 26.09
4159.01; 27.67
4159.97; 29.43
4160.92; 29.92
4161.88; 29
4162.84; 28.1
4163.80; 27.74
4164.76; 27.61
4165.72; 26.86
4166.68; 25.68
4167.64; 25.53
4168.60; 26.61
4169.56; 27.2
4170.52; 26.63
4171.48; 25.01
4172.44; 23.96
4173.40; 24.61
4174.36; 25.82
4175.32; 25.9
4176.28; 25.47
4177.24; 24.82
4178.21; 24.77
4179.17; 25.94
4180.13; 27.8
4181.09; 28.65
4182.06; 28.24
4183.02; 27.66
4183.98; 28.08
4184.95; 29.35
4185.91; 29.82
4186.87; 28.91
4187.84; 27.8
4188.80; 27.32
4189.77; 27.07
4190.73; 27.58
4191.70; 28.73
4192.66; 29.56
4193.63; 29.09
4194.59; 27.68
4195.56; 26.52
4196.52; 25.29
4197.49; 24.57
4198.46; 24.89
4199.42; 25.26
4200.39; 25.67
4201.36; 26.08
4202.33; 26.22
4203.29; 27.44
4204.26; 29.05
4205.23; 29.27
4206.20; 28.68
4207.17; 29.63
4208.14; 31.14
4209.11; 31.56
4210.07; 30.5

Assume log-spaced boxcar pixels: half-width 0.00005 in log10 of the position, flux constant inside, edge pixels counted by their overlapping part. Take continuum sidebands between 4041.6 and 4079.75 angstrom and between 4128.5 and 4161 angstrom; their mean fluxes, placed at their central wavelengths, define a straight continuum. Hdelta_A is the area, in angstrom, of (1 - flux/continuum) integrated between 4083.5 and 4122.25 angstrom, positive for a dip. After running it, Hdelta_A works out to -2.1 angstrom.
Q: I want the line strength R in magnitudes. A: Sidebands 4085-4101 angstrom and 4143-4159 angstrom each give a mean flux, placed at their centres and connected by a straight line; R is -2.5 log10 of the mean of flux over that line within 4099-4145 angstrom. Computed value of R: 0.05 mag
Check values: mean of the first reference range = 28.4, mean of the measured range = 26.5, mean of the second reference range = 27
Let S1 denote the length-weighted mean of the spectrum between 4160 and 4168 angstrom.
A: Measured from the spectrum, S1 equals 27.7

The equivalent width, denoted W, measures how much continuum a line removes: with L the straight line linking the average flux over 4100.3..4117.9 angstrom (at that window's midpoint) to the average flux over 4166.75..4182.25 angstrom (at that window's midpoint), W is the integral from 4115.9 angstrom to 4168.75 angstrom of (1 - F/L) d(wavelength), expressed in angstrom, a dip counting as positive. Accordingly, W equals -1.9 angstrom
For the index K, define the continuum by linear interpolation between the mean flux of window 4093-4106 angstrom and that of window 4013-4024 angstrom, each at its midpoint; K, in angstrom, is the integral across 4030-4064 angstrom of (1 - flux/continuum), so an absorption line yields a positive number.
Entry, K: 1.7 angstrom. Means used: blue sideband 28.8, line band 26.1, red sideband 25.1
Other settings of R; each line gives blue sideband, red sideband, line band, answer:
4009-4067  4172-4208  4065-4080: 0.031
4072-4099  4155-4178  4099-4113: 0.107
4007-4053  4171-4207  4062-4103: -0.015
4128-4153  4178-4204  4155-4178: 0.009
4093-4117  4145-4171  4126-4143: 0.032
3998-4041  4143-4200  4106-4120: 0.003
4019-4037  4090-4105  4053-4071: 0.045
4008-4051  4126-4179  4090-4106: 0.017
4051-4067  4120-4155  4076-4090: -0.103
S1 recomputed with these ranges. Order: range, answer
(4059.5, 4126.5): 27.5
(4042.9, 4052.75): 24.5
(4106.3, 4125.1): 27.8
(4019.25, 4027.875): 29.7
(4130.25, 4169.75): 26.8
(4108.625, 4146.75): 27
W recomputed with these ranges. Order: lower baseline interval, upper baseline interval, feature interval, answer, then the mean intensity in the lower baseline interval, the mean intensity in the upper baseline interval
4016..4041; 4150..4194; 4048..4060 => 1.1 angstrom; 28.7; 27.2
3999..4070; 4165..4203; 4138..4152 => -0.1 angstrom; 27.1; 26.7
